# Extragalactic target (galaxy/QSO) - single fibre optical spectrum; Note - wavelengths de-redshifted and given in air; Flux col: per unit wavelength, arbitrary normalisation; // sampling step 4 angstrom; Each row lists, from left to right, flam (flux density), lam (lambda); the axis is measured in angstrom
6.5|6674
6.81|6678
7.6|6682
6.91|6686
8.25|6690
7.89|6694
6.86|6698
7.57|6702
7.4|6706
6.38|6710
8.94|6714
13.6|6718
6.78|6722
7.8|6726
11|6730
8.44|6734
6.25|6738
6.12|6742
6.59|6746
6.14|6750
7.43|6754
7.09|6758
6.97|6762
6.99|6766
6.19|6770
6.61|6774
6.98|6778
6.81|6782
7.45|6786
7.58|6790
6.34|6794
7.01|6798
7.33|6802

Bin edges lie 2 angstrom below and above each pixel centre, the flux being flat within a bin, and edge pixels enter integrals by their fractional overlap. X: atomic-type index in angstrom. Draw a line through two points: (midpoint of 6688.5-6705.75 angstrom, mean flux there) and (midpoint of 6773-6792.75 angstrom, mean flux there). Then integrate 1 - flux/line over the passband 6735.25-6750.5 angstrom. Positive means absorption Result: 1.9 angstrom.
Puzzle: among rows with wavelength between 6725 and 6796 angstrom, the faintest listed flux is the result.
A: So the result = 6.12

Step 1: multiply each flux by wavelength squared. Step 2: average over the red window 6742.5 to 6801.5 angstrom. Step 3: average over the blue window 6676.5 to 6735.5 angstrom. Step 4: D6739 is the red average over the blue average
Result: 0.86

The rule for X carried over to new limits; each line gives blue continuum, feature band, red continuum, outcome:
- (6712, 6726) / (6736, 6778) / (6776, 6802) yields 7.64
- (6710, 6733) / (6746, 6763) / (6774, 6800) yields 2.63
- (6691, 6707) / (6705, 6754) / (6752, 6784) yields -4.85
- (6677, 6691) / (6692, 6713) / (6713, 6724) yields 3.32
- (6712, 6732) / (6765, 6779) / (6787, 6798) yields 2.01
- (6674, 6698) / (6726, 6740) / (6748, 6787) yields -2.74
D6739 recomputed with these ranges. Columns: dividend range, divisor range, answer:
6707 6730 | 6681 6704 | 1.19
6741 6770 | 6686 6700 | 0.91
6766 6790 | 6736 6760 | 1.05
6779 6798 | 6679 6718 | 0.92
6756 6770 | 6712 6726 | 0.74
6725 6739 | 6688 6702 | 1.13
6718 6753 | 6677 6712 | 1.07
